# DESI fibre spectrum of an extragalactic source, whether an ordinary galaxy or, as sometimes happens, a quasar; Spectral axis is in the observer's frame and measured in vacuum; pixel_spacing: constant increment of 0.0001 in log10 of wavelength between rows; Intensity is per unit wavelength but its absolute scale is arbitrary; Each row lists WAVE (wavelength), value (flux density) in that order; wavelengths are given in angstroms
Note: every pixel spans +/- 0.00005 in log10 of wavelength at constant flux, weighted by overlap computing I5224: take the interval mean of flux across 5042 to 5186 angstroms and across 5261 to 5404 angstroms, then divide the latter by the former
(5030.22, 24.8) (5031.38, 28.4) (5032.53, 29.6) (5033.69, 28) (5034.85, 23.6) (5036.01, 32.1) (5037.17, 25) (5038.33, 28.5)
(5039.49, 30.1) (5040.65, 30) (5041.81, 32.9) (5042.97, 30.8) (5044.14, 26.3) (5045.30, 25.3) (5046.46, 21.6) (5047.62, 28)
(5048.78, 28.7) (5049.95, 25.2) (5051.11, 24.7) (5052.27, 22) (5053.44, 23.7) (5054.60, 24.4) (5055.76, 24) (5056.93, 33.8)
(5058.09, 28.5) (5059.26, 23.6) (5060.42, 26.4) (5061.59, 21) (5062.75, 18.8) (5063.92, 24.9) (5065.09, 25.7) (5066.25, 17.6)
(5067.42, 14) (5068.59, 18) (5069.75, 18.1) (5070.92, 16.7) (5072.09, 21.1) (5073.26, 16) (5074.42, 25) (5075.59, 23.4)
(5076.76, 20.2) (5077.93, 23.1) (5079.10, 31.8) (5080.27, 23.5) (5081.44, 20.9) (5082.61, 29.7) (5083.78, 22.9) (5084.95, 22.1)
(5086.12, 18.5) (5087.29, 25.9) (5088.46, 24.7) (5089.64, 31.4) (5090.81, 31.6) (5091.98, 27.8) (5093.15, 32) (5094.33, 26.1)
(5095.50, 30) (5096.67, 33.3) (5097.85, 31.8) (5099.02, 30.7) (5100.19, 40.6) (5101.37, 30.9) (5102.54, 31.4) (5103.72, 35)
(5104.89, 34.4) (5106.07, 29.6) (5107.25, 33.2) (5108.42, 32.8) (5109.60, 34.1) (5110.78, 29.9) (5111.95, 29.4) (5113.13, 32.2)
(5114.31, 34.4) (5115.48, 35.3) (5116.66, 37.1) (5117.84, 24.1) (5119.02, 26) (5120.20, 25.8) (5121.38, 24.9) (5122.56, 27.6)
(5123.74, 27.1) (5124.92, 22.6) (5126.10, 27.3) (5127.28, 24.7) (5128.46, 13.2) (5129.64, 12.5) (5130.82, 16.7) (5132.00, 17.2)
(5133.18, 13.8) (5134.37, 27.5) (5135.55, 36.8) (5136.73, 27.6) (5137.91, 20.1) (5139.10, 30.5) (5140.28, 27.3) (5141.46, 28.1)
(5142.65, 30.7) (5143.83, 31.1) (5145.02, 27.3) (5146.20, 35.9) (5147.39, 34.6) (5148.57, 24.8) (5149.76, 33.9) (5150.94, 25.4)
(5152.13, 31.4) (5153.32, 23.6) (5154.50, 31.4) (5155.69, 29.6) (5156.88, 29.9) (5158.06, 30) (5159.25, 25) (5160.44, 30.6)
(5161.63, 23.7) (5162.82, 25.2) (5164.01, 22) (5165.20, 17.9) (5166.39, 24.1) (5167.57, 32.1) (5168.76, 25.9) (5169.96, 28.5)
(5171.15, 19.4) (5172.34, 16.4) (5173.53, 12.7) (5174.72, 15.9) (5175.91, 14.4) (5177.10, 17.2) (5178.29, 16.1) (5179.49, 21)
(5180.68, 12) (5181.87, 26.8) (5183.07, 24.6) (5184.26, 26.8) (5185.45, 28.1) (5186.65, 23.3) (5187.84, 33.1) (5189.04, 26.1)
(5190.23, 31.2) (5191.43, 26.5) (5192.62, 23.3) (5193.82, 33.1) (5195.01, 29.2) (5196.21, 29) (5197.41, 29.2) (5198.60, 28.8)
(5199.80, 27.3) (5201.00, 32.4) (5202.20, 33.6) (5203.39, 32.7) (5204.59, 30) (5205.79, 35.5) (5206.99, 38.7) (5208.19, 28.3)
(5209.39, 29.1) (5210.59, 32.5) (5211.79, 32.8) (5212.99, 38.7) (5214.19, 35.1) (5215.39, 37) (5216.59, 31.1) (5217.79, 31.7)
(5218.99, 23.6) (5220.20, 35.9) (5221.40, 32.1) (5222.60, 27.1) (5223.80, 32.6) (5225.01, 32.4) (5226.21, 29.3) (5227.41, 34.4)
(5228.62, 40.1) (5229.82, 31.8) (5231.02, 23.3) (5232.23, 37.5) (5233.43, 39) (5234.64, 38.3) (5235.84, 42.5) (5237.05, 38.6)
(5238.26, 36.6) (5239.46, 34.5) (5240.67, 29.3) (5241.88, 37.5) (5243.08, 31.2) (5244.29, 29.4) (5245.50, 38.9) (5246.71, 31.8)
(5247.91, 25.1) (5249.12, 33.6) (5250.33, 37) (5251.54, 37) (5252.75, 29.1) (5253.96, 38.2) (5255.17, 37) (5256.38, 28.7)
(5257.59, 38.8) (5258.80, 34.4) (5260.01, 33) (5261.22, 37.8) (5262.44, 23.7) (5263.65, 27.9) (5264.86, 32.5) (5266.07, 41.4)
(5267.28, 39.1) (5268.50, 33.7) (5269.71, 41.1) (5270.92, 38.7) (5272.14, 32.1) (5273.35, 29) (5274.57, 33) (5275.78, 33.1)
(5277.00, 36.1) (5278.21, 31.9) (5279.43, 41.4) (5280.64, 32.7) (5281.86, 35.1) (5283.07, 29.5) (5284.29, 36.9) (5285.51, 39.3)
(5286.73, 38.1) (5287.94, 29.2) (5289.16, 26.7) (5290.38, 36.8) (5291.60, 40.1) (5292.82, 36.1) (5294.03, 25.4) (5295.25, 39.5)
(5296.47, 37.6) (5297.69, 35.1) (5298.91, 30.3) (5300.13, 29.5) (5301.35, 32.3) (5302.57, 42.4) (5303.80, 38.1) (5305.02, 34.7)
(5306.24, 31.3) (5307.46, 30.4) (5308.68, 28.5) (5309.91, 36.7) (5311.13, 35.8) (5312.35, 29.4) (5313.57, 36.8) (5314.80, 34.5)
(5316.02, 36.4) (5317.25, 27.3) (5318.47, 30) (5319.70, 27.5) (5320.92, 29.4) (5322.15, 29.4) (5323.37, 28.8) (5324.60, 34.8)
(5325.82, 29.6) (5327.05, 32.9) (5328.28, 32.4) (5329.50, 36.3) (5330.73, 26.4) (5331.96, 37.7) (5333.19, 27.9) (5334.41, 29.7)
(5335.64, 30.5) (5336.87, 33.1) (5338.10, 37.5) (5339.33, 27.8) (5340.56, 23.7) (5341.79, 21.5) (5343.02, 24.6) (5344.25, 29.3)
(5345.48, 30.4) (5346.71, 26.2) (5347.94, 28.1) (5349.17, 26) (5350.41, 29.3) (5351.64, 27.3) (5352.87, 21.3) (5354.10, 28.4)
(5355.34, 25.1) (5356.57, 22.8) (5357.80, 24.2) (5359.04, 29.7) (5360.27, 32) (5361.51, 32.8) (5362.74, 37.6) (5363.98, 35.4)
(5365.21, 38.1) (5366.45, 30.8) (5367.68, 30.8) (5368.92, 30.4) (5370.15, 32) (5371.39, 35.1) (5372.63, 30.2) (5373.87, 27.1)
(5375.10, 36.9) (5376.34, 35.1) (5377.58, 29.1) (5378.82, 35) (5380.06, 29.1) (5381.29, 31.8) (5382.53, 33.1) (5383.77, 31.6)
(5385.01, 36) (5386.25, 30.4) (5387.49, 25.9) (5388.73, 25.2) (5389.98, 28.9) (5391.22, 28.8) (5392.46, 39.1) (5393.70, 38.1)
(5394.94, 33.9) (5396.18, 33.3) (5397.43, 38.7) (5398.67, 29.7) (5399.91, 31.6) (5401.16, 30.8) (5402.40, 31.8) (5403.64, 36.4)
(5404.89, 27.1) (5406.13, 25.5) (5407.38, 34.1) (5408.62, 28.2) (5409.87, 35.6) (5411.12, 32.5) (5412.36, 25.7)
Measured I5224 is 1.24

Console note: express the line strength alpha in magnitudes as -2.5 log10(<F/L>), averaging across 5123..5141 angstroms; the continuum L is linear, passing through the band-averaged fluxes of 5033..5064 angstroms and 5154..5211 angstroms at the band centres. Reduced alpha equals 0.14 mag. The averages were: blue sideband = 26.4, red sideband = 26.2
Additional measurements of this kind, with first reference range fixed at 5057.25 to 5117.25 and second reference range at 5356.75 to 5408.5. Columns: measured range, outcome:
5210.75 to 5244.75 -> -0.15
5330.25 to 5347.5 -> 0.08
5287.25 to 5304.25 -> -0.12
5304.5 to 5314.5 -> -0.08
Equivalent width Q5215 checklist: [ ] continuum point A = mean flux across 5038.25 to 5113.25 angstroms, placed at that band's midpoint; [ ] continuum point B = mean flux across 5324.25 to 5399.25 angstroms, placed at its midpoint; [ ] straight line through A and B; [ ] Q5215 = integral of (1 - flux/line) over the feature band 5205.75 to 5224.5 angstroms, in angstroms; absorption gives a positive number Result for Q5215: -2.6 angstroms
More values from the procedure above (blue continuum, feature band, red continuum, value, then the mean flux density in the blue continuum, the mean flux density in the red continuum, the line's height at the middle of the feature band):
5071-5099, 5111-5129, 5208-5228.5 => -0.09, 25.7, 32.2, 27.4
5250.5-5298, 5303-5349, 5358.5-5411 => 3.47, 34.6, 32.2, 33.5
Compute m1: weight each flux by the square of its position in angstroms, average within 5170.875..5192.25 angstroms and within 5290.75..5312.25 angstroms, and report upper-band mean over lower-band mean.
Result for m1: 1.64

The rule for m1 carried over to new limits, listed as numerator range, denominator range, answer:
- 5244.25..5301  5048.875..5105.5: 1.44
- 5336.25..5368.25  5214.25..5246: 0.90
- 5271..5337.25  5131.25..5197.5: 1.36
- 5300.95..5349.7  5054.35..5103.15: 1.35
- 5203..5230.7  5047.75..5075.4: 1.52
